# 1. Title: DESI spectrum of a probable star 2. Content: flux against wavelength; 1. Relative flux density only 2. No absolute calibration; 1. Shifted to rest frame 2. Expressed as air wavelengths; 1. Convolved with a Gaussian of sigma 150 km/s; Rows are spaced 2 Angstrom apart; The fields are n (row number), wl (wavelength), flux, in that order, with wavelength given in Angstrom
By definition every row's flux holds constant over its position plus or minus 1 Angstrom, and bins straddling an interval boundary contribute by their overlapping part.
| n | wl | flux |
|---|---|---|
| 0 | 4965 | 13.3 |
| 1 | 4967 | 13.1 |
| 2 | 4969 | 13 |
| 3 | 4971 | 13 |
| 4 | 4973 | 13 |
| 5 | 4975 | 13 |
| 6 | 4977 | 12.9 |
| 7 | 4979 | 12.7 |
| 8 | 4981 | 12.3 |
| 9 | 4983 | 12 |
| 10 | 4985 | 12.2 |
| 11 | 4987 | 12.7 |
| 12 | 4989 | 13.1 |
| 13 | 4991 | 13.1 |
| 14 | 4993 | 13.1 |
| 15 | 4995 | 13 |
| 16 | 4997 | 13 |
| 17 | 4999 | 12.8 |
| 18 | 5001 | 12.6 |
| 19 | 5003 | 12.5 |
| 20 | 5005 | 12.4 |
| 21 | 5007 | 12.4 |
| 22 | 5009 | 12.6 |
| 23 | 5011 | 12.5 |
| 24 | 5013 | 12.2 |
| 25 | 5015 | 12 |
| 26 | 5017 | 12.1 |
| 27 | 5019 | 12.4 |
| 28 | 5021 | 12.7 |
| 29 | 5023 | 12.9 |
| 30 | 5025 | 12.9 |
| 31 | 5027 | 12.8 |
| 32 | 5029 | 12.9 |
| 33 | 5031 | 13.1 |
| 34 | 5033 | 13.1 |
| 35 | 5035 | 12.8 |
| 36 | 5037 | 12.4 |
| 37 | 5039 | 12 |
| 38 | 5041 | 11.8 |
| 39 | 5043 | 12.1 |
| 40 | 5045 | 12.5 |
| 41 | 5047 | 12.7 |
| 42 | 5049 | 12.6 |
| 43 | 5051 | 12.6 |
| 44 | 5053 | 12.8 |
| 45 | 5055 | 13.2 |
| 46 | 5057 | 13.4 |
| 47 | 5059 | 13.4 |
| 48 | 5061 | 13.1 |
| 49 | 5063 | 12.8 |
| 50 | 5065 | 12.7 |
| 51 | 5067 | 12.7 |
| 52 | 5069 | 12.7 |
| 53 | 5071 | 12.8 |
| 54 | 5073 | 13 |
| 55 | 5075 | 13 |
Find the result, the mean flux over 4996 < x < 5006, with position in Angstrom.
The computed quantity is 12.7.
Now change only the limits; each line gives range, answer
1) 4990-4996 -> 13.1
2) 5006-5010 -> 12.5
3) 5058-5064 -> 13.1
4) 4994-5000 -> 12.9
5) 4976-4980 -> 12.8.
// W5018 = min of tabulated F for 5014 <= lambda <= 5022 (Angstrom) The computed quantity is 12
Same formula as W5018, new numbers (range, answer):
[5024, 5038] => 12.4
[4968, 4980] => 12.7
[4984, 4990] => 12.2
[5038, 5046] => 11.8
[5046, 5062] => 12.6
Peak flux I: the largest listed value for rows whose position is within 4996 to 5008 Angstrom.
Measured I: 13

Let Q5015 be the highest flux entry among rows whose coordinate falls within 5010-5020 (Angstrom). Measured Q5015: 12.5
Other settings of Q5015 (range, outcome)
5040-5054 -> 12.8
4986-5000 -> 13.1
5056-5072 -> 13.4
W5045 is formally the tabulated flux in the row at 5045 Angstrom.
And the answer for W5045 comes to 12.5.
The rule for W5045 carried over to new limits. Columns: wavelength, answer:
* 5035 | 12.8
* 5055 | 13.2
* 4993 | 13.1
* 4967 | 13.1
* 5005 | 12.4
